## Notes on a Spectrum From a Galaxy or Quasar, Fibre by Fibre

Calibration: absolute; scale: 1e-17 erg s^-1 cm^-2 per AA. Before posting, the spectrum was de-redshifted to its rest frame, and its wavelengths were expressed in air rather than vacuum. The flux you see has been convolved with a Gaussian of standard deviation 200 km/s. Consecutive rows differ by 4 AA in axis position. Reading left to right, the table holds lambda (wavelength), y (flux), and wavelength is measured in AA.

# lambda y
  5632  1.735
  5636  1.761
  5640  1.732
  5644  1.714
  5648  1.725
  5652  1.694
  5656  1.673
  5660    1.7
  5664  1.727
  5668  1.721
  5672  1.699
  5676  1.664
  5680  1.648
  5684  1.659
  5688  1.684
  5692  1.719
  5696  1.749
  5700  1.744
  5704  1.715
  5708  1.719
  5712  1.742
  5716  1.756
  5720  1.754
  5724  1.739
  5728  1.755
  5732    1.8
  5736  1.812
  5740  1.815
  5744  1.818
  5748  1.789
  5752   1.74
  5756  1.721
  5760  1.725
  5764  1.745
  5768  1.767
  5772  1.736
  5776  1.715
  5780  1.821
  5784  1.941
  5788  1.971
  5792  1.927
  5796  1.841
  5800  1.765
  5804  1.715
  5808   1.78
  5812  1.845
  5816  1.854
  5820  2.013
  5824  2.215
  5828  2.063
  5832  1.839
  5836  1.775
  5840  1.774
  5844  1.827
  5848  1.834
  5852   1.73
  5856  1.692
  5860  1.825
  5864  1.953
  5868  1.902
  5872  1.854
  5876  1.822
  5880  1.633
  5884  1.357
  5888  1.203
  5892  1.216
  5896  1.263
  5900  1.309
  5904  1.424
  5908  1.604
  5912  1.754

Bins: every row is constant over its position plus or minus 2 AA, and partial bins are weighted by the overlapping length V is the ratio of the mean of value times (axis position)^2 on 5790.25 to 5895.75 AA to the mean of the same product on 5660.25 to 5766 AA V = 1.1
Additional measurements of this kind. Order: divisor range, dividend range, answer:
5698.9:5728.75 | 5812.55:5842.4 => 1.15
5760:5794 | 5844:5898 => 0.93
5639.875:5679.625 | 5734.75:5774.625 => 1.07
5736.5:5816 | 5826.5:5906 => 0.95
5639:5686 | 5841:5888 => 1.10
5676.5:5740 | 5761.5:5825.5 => 1.10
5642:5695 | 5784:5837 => 1.18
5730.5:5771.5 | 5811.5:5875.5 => 1.09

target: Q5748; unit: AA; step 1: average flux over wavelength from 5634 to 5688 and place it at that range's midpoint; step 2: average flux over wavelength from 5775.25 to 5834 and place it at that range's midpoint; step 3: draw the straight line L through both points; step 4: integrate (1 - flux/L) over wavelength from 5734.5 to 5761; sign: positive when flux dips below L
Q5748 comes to 0.6 AA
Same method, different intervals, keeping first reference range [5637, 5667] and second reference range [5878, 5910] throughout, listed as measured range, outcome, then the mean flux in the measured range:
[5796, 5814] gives -3.4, 1.78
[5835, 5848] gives -3.2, 1.8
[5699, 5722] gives -1.5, 1.74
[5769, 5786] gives -2.9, 1.8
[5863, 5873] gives -3.5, 1.9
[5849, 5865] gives -4.1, 1.79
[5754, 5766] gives -1.3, 1.73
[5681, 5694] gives -0.2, 1.68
